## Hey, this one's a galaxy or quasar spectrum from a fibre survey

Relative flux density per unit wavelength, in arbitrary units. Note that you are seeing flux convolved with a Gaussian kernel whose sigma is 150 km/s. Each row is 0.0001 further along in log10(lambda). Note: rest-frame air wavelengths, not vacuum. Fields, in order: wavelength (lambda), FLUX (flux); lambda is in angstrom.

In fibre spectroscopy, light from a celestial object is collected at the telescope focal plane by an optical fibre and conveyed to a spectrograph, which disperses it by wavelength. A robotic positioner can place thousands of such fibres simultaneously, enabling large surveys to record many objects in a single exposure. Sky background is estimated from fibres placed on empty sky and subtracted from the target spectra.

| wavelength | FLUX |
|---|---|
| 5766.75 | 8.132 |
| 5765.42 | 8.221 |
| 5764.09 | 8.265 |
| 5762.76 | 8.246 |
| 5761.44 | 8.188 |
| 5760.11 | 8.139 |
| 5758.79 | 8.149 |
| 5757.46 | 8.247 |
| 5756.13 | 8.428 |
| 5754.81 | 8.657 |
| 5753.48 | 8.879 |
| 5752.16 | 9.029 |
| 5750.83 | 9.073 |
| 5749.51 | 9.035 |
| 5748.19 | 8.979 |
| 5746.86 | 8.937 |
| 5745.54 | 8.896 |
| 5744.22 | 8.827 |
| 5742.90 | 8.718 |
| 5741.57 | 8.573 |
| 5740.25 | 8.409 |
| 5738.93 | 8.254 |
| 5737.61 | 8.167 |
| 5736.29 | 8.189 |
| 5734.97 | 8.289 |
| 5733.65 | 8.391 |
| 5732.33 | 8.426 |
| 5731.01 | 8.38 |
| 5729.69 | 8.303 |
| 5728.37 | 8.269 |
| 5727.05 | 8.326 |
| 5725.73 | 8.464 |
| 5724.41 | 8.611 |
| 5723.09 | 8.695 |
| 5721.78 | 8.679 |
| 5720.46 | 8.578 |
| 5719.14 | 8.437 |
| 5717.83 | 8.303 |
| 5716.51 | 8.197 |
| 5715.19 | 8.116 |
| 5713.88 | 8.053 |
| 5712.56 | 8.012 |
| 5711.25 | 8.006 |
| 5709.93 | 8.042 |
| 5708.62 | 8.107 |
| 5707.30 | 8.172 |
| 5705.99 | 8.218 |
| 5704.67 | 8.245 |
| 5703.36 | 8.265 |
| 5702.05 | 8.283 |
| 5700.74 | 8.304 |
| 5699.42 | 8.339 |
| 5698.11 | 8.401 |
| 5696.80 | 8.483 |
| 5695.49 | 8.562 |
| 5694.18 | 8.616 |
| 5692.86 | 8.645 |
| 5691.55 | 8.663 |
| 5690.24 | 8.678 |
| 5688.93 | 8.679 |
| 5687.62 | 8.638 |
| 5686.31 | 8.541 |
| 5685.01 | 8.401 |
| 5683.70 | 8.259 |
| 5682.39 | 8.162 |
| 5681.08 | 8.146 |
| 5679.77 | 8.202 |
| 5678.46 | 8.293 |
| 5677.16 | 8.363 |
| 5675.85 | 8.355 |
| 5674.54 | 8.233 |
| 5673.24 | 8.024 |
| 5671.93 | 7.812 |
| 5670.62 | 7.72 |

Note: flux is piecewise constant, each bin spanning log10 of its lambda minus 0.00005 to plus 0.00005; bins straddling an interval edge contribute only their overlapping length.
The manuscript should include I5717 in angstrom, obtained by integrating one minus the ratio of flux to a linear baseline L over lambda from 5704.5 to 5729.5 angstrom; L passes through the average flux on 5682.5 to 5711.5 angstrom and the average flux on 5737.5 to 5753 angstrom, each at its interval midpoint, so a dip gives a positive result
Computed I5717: 0.7 angstrom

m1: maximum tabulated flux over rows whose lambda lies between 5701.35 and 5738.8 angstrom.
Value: 8.695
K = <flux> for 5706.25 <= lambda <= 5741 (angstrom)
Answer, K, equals 8.3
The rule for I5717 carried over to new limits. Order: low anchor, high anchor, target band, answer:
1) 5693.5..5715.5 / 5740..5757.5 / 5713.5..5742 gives 0.5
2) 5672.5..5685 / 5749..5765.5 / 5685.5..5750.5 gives -0.6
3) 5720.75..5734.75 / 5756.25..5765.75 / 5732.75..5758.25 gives -0.9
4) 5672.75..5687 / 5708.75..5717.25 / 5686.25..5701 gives -0.6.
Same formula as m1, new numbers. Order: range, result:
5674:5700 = 8.679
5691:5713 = 8.663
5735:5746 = 8.896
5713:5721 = 8.578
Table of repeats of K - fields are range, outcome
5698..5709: 8.25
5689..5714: 8.33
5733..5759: 8.61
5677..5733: 8.36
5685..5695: 8.62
